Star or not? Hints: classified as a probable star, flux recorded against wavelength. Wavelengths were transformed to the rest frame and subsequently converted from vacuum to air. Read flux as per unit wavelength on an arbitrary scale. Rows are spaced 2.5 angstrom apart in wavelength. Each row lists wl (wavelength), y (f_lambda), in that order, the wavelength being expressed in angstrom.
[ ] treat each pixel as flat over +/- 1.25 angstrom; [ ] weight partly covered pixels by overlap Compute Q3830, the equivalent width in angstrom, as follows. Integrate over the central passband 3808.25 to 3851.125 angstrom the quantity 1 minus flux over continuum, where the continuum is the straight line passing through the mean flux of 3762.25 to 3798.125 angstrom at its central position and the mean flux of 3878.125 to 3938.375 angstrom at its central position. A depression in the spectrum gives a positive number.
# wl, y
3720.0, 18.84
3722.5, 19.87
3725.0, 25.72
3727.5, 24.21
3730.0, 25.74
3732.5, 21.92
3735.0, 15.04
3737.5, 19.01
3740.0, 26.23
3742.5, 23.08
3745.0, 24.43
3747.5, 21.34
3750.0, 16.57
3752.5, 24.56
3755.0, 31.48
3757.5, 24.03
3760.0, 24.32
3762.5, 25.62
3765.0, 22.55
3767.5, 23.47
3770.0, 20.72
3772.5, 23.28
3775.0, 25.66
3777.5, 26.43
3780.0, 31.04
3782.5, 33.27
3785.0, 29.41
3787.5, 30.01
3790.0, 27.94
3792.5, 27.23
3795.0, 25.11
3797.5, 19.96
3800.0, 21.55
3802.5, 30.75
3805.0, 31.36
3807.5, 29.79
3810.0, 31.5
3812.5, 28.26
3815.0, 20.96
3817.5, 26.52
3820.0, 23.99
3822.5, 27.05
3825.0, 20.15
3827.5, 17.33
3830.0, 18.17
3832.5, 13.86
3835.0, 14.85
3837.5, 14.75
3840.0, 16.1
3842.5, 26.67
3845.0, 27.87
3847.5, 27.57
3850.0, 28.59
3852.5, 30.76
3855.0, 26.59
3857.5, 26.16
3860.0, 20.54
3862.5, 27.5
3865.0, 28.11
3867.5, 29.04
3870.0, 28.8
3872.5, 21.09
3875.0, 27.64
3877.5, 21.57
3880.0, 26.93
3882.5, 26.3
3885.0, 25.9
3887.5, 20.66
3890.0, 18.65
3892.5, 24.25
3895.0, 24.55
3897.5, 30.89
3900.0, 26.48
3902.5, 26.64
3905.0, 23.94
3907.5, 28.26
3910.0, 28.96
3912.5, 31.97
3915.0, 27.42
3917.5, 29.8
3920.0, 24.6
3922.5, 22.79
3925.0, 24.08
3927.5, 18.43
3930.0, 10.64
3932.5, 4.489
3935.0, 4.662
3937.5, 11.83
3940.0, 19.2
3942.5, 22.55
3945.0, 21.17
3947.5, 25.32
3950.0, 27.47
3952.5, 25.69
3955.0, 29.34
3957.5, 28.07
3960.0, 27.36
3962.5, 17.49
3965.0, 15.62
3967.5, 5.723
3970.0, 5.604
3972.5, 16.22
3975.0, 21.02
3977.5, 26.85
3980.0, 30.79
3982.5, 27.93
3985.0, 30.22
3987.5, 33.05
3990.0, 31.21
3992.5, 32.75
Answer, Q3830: 3.8 angstrom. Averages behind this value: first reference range 26.2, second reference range 22.7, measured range 22.7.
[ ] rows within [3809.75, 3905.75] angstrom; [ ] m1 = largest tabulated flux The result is 31.5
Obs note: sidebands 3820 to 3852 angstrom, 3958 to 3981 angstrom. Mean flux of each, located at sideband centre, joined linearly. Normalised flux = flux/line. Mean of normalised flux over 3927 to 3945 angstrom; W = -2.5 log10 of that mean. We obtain 0.39 mag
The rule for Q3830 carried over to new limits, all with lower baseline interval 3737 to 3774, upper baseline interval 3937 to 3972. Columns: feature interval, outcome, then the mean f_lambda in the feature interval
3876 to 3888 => -1.8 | 24.6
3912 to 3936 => 1.3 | 19.7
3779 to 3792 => -4.0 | 30.1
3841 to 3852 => -2.8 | 27.6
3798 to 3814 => -4.0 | 28.3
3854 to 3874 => -3.9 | 26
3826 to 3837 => 3.1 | 16.1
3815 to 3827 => -0.6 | 23.6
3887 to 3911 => -4.9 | 25.4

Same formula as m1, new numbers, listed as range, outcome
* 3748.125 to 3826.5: 33.27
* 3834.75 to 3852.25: 28.59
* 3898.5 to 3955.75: 31.97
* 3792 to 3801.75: 27.23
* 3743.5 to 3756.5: 31.48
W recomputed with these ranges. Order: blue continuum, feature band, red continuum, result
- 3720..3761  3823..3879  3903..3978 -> -0.08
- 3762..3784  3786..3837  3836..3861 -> 0.04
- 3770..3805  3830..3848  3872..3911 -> 0.30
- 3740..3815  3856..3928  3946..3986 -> -0.08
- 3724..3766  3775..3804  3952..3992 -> -0.18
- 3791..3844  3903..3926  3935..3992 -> -0.18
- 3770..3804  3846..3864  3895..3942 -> -0.11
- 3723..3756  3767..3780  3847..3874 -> -0.03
